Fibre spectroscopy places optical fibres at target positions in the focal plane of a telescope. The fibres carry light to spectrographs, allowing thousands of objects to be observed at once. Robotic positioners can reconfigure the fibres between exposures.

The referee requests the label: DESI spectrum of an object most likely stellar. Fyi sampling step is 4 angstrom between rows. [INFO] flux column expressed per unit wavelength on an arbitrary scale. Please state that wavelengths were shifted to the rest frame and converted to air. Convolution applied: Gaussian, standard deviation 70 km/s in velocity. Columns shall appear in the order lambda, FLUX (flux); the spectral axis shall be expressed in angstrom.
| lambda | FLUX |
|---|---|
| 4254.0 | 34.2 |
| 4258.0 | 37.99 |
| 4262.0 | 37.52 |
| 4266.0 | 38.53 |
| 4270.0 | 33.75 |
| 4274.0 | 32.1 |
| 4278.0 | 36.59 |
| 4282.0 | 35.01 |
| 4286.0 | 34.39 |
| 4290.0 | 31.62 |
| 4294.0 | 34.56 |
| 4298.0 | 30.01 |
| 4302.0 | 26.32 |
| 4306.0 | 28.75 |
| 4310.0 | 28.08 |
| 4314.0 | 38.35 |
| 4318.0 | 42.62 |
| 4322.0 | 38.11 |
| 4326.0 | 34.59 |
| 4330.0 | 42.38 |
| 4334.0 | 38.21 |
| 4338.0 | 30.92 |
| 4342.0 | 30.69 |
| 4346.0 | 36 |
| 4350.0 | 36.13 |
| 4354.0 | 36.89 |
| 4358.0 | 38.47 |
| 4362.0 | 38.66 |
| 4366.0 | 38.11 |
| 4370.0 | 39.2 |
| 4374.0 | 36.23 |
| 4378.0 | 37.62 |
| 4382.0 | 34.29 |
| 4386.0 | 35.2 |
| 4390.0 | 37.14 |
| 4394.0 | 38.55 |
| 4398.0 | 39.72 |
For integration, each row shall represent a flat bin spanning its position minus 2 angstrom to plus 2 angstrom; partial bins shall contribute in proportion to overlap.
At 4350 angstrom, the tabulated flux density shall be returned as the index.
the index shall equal 36.13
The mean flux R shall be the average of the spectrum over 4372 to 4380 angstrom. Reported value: 36.9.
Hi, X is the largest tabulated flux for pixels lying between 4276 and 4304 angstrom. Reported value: 36.59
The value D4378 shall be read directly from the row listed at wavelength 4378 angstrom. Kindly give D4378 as 37.62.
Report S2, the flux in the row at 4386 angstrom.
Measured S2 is 35.2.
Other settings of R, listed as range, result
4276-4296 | 34.4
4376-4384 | 36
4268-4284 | 34.4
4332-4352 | 34.4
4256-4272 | 36.9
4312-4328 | 38.4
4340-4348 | 33.3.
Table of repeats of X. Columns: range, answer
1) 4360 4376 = 39.2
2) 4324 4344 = 42.38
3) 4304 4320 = 42.62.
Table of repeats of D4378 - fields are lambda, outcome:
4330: 42.38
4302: 26.32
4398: 39.72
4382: 34.29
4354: 36.89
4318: 42.62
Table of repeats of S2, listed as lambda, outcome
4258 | 37.99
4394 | 38.55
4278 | 36.59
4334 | 38.21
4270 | 33.75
